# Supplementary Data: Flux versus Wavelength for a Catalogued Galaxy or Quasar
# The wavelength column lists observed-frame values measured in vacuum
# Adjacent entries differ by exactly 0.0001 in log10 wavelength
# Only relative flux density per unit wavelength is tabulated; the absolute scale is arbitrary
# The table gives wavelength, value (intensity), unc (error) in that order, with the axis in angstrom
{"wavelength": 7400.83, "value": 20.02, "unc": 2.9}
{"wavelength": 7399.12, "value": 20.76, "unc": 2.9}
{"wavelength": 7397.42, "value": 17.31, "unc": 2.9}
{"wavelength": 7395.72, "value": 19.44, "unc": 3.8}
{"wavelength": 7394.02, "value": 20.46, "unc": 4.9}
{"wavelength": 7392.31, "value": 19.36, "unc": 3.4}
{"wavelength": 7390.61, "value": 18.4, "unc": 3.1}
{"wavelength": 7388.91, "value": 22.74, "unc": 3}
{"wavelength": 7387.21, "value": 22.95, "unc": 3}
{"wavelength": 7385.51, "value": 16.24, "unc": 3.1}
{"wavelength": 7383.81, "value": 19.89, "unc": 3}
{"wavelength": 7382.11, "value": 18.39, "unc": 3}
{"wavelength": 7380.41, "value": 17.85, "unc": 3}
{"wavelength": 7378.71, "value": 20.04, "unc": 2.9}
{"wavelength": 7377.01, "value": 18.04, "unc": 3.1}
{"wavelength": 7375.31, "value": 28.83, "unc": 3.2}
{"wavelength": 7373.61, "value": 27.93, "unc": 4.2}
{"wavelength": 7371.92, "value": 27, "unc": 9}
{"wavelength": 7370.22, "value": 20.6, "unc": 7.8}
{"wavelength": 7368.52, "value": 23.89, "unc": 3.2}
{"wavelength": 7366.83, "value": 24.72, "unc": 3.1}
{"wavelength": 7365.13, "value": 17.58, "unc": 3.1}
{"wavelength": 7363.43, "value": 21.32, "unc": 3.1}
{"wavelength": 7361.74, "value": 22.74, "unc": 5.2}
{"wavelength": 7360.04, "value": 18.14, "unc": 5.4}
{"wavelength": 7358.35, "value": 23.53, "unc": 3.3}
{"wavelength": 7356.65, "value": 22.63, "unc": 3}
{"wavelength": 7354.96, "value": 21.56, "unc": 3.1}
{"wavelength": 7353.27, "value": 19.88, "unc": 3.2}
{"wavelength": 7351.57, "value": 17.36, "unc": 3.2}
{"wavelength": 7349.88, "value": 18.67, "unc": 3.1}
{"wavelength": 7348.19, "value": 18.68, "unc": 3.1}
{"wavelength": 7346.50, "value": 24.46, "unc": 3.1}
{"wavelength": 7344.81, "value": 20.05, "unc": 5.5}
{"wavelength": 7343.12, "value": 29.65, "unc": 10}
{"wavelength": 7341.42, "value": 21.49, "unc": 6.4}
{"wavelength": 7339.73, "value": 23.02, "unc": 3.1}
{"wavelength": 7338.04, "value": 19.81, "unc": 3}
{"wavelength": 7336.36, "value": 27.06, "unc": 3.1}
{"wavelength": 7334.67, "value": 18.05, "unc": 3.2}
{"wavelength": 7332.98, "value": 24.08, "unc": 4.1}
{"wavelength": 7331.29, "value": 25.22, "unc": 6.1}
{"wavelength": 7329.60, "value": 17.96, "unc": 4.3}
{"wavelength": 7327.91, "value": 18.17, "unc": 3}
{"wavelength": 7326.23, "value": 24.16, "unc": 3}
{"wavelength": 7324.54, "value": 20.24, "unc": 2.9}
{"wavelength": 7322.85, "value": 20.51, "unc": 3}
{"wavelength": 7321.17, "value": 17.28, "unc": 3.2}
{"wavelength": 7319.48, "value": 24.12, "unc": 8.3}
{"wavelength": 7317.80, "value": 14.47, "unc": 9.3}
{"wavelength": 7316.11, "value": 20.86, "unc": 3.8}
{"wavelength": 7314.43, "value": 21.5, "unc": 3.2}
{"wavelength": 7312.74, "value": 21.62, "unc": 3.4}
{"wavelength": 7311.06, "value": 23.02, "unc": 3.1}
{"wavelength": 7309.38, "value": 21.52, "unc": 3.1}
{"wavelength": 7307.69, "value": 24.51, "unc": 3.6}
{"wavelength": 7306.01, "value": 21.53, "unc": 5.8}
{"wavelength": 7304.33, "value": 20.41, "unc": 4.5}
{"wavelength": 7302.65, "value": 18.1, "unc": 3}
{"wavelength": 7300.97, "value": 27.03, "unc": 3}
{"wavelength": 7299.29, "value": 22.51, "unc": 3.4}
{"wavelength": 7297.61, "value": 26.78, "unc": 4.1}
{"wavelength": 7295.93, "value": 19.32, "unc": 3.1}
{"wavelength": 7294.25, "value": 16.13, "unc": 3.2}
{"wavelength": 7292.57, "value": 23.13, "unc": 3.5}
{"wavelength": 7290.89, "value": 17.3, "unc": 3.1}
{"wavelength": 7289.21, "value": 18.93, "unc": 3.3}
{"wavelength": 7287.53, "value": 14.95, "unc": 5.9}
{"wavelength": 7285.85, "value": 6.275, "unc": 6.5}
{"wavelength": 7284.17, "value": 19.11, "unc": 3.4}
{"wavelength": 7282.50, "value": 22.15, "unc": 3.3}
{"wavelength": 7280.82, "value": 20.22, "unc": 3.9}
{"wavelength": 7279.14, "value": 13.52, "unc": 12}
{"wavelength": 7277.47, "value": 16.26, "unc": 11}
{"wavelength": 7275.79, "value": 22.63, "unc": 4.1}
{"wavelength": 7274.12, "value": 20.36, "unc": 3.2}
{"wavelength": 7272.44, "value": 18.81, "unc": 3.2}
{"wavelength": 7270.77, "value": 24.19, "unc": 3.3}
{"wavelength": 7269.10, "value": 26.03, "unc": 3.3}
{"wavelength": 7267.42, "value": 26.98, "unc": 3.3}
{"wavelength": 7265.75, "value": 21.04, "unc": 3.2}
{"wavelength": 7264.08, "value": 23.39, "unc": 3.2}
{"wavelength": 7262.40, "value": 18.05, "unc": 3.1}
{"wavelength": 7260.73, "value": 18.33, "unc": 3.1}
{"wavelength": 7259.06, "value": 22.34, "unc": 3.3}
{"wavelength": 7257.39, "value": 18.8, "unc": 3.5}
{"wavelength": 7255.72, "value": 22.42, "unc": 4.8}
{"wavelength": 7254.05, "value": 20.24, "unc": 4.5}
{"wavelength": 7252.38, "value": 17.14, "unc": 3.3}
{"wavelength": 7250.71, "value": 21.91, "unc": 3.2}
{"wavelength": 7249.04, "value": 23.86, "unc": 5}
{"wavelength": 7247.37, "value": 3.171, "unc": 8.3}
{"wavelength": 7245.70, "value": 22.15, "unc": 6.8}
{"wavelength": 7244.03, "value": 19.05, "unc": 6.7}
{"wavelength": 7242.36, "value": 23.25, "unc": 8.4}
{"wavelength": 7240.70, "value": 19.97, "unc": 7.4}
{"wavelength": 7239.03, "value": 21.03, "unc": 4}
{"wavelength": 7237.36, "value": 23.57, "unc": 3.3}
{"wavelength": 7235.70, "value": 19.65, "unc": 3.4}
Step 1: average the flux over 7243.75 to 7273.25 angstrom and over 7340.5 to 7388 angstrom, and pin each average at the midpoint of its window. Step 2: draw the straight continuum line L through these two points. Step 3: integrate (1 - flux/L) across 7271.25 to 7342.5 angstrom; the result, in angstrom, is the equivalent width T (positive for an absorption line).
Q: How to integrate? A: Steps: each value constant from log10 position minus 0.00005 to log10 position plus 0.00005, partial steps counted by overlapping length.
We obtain 2.0 angstrom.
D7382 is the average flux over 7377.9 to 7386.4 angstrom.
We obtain 18.5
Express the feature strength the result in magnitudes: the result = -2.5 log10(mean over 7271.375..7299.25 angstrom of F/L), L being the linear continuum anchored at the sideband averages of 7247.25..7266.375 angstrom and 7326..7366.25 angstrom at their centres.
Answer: 0.09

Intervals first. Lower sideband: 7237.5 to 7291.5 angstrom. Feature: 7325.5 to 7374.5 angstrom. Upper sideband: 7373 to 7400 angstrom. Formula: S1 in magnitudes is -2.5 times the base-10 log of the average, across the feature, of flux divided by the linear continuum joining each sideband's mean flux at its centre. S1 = -0.10 mag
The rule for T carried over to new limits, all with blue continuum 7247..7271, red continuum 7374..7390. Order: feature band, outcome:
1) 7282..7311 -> 1.00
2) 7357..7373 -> -1.18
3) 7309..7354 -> -1.03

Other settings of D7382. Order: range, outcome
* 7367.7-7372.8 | 23.9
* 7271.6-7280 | 18.3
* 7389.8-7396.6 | 19.4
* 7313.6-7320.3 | 20.2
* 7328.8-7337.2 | 22.5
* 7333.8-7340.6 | 22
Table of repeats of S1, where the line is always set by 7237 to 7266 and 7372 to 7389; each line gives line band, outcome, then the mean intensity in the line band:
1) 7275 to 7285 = 0.07 mag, 19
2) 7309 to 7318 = -0.01 mag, 20.9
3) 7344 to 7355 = 0.06 mag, 20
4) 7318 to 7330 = 0.04 mag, 20.1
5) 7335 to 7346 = -0.11 mag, 23.3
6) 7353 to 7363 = -0.02 mag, 21.5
